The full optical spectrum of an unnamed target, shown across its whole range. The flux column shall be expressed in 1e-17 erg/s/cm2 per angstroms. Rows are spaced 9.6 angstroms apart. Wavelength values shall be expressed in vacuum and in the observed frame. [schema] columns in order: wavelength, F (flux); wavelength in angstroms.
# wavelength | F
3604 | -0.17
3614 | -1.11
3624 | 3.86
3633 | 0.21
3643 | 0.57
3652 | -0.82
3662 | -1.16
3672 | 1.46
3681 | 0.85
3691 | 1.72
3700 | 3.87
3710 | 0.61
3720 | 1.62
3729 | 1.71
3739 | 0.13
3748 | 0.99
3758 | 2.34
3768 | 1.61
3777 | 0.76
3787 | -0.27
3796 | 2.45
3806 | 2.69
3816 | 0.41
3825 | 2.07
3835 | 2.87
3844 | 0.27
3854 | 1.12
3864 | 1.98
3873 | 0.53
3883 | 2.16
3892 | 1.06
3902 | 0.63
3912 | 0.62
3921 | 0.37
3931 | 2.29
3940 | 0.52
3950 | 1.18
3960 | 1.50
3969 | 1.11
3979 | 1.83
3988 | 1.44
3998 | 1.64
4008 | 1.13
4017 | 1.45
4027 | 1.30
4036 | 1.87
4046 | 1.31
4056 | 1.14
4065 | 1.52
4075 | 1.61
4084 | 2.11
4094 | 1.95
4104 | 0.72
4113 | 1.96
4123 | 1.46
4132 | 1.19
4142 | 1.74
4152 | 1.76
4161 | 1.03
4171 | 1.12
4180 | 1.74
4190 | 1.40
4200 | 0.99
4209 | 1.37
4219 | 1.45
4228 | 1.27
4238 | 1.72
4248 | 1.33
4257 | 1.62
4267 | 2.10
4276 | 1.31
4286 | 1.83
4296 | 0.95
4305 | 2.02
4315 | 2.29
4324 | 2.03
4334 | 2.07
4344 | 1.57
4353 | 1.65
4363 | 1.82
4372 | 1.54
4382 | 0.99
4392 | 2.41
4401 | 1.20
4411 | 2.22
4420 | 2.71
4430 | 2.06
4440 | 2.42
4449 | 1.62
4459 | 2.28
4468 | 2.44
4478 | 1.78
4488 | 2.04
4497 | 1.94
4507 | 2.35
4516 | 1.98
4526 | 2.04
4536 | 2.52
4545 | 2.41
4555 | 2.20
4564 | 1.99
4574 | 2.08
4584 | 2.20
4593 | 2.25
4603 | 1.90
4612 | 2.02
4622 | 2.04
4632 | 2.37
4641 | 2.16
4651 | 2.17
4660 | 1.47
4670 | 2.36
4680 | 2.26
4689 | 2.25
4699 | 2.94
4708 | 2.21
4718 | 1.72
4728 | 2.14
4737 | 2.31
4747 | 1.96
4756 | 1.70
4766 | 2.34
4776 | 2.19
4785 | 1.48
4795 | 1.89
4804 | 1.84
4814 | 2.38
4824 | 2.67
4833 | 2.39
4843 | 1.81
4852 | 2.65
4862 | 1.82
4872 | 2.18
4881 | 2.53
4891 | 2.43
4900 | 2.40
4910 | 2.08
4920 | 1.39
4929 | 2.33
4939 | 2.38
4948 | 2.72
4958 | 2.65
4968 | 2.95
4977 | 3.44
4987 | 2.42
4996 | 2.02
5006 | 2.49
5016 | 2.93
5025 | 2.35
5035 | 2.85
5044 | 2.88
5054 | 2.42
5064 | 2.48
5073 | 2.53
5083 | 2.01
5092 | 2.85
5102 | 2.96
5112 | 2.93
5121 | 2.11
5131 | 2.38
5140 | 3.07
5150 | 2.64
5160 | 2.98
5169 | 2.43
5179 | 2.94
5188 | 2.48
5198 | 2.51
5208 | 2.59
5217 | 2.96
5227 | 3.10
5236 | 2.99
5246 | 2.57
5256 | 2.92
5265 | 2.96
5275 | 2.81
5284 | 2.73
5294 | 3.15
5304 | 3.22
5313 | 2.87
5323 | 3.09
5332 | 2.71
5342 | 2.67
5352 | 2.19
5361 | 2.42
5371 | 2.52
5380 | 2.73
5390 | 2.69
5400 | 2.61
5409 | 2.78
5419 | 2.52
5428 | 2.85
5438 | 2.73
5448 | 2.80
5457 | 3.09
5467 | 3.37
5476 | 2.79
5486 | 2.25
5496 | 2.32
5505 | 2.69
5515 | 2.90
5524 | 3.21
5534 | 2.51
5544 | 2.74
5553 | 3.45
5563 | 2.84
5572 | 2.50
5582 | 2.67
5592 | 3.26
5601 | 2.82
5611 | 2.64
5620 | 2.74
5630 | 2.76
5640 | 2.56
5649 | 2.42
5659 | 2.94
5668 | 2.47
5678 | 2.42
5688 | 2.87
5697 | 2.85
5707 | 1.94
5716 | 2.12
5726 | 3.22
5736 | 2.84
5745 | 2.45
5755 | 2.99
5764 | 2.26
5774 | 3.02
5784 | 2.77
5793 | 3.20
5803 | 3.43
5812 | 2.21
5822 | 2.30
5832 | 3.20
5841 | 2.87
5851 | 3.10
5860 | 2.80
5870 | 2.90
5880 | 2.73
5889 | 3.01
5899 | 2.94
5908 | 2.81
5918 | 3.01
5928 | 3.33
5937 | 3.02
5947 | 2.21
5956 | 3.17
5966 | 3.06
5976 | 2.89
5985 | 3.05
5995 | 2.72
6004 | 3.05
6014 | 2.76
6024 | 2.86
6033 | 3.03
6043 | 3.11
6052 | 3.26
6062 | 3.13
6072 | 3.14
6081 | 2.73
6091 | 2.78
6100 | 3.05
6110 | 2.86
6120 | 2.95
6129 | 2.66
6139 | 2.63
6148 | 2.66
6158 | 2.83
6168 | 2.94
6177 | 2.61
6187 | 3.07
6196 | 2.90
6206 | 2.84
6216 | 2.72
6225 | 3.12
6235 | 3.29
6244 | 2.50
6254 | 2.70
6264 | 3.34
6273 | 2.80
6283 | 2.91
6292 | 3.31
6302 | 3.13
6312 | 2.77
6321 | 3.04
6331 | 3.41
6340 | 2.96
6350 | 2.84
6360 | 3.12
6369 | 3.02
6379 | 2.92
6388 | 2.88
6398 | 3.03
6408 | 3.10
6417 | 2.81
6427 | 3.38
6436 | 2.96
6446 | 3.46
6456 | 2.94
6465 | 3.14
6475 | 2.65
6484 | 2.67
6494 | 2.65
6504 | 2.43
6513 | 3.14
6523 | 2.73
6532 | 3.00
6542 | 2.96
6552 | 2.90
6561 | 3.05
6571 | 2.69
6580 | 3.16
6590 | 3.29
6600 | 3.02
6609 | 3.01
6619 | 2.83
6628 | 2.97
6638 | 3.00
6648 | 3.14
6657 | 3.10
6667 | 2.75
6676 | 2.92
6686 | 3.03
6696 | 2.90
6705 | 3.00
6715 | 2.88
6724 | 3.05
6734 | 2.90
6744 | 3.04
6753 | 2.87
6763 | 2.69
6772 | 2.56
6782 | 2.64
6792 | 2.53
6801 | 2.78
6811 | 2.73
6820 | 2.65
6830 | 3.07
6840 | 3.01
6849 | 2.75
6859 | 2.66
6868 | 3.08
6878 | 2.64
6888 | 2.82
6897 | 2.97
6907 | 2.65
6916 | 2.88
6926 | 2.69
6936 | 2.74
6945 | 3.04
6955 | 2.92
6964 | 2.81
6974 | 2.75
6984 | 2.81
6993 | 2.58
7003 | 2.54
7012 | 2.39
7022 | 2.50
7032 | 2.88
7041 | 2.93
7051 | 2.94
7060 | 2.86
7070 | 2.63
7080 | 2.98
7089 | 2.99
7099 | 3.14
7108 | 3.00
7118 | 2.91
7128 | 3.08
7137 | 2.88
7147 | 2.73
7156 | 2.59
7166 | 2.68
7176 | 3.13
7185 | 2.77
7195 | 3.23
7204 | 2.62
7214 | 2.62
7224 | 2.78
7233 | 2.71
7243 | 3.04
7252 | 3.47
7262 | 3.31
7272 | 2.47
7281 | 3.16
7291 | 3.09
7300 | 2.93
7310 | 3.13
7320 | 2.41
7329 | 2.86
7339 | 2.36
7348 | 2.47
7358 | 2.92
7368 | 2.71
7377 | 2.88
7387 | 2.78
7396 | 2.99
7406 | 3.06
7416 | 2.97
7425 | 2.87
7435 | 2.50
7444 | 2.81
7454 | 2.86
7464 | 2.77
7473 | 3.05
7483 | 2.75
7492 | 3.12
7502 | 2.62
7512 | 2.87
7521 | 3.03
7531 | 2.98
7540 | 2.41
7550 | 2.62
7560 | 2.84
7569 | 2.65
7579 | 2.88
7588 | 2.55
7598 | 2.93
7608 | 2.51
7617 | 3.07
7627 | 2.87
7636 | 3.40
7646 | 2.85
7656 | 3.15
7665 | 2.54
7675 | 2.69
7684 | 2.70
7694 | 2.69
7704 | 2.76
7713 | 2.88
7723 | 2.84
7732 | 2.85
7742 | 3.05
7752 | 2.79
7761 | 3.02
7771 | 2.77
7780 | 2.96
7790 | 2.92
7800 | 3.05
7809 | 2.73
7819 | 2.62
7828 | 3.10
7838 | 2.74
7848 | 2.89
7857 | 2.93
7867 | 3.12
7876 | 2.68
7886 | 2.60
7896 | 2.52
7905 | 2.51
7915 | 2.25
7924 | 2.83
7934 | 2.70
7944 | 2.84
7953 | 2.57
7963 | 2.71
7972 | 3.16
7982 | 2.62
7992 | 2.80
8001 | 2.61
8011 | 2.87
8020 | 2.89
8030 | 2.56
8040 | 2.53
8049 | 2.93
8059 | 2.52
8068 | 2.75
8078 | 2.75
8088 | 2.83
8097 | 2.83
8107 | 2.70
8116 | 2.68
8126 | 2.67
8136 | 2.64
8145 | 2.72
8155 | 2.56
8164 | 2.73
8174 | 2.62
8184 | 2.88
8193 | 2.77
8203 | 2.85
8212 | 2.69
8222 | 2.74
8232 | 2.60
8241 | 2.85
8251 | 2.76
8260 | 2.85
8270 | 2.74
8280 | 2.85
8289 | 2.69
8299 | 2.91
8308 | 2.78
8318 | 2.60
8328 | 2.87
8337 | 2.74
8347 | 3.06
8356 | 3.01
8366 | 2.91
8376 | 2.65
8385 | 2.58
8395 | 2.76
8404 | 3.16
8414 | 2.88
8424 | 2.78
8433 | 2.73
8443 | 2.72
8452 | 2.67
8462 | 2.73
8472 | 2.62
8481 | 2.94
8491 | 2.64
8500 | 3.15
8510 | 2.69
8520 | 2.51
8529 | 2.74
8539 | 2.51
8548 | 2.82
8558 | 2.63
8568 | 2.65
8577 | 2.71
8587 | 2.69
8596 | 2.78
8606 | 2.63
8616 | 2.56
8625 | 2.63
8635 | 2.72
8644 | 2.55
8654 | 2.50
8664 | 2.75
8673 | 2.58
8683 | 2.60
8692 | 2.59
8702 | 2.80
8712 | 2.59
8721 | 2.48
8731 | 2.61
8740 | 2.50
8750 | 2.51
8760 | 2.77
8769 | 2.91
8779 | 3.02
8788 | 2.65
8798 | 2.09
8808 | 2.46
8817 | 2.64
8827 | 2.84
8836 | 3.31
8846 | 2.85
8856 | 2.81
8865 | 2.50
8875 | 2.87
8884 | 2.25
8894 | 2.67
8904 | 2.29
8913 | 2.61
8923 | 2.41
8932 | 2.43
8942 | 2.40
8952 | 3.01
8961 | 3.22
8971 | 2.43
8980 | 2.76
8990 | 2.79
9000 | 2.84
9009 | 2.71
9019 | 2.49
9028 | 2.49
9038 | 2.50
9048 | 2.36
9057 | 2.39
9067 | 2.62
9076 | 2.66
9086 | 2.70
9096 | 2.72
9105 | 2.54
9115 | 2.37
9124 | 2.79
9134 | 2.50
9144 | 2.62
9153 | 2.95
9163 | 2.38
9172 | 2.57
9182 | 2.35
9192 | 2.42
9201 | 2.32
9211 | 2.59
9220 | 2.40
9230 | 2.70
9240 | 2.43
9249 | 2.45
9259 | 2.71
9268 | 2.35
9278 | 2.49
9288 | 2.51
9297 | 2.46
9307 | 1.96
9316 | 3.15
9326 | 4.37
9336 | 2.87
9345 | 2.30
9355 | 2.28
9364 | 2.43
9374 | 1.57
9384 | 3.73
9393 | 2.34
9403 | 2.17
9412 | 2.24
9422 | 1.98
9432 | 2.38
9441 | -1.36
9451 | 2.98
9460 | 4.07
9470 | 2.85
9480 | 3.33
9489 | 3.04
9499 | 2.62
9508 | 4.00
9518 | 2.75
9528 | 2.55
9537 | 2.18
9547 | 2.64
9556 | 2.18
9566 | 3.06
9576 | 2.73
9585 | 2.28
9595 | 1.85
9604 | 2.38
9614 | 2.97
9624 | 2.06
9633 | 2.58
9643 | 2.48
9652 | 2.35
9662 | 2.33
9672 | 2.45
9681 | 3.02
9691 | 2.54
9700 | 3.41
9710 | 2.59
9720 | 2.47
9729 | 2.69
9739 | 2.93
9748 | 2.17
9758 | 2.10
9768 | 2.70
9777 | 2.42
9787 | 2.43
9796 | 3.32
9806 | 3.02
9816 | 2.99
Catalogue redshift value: 0.10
